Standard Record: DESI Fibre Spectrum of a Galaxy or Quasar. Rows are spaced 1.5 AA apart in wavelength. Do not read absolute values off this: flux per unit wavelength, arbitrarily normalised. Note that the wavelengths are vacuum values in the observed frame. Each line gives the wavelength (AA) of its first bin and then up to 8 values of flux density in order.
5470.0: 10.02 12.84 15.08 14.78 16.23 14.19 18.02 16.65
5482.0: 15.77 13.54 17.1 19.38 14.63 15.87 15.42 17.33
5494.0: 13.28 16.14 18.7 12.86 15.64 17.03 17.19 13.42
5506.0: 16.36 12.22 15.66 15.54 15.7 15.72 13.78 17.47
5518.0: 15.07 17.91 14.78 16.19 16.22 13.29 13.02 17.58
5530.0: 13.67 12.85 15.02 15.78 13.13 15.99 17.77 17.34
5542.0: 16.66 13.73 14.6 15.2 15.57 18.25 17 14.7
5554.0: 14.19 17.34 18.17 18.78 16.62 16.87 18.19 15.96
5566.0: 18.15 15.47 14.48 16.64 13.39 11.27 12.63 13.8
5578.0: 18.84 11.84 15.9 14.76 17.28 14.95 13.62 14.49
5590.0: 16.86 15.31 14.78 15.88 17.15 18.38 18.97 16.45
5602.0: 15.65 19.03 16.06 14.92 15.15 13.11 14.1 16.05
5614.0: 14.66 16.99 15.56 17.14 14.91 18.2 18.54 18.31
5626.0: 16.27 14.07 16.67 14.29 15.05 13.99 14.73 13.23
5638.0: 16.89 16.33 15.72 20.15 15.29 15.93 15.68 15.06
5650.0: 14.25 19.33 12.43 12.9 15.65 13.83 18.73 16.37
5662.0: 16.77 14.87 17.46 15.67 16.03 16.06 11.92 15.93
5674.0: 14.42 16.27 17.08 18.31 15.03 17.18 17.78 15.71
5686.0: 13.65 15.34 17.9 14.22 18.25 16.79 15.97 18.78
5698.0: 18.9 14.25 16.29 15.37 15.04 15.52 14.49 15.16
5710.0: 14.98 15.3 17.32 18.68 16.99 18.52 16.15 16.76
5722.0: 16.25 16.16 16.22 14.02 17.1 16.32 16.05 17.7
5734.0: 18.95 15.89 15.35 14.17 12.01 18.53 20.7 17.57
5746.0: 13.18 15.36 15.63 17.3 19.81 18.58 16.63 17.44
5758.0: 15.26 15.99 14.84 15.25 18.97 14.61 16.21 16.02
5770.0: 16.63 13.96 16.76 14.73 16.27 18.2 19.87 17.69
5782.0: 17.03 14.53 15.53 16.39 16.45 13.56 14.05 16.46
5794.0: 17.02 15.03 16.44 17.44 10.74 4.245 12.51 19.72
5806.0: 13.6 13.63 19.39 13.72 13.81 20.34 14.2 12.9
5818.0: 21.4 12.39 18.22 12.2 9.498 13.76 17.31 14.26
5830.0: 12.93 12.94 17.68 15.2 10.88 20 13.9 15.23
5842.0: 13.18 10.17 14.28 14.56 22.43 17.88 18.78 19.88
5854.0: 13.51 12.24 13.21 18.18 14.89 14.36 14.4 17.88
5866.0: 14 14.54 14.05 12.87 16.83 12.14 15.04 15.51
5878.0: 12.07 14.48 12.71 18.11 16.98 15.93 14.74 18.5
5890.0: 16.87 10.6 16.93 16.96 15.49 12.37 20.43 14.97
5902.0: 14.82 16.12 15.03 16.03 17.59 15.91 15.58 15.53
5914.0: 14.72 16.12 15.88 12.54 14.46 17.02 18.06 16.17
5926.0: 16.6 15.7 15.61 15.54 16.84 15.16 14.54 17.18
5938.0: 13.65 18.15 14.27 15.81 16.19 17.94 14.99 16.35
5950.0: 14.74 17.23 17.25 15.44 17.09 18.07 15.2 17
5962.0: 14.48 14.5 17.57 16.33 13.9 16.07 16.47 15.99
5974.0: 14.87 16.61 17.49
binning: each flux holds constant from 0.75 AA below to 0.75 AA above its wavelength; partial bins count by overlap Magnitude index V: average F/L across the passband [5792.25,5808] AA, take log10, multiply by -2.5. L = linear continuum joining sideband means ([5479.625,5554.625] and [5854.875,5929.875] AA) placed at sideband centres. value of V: 0.09 mag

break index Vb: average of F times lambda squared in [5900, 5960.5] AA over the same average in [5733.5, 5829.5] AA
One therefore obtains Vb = 1.1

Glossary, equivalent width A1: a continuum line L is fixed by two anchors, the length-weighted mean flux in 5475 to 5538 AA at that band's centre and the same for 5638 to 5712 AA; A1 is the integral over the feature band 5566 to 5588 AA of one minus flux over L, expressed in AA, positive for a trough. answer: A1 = 1.3 AA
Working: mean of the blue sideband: 15.5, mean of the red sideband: 15.9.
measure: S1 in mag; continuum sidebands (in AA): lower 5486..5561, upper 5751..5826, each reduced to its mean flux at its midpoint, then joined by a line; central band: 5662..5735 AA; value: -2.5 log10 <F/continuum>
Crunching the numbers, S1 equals -0.04 mag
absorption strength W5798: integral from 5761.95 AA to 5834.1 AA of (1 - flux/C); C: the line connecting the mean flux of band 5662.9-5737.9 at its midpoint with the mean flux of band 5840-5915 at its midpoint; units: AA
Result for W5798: 1.9 AA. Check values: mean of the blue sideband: 16.2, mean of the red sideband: 15.4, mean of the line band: 15.3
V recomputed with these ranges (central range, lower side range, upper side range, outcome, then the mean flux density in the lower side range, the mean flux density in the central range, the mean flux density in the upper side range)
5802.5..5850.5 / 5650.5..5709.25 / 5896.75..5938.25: 0.05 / 15.9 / 15.2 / 15.7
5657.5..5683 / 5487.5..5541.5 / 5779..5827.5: -0.06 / 15.4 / 16.1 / 15.1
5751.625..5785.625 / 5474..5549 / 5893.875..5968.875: -0.05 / 15.6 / 16.5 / 15.9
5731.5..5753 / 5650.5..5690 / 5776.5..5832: -0.08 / 15.8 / 16.6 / 15.1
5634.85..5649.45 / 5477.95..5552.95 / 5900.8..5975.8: -0.01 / 15.6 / 15.9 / 15.9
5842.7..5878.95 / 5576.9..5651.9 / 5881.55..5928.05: 0.05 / 15.9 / 15.1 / 15.9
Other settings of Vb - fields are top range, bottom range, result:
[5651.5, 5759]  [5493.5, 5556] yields 1.12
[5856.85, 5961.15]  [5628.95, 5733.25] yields 1.06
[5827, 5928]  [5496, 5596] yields 1.11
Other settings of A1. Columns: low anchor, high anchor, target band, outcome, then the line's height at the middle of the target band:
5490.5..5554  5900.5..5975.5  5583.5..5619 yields -0.8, 15.6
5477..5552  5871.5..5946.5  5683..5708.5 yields -0.7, 15.6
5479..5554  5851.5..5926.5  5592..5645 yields -1.8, 15.5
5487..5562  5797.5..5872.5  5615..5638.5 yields -0.7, 15.4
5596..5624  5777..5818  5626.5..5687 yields 1.7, 16.1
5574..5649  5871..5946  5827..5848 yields 1.4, 15.7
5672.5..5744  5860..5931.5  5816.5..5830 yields 1.0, 15.8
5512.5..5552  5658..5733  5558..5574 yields -0.4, 15.7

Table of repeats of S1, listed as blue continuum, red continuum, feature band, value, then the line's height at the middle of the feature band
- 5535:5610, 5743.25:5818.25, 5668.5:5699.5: -0.026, 15.8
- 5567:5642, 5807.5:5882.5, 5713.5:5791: -0.080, 15.3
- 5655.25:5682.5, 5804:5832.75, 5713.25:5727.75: -0.067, 15.7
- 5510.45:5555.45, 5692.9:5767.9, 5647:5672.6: 0.040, 16.1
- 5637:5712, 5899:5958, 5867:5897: 0.064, 16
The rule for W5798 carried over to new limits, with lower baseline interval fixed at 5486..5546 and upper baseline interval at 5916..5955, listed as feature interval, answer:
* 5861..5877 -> 1.16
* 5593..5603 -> -0.90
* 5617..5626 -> -0.91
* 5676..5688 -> -0.48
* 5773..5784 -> -0.84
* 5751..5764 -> -0.95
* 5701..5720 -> -0.56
